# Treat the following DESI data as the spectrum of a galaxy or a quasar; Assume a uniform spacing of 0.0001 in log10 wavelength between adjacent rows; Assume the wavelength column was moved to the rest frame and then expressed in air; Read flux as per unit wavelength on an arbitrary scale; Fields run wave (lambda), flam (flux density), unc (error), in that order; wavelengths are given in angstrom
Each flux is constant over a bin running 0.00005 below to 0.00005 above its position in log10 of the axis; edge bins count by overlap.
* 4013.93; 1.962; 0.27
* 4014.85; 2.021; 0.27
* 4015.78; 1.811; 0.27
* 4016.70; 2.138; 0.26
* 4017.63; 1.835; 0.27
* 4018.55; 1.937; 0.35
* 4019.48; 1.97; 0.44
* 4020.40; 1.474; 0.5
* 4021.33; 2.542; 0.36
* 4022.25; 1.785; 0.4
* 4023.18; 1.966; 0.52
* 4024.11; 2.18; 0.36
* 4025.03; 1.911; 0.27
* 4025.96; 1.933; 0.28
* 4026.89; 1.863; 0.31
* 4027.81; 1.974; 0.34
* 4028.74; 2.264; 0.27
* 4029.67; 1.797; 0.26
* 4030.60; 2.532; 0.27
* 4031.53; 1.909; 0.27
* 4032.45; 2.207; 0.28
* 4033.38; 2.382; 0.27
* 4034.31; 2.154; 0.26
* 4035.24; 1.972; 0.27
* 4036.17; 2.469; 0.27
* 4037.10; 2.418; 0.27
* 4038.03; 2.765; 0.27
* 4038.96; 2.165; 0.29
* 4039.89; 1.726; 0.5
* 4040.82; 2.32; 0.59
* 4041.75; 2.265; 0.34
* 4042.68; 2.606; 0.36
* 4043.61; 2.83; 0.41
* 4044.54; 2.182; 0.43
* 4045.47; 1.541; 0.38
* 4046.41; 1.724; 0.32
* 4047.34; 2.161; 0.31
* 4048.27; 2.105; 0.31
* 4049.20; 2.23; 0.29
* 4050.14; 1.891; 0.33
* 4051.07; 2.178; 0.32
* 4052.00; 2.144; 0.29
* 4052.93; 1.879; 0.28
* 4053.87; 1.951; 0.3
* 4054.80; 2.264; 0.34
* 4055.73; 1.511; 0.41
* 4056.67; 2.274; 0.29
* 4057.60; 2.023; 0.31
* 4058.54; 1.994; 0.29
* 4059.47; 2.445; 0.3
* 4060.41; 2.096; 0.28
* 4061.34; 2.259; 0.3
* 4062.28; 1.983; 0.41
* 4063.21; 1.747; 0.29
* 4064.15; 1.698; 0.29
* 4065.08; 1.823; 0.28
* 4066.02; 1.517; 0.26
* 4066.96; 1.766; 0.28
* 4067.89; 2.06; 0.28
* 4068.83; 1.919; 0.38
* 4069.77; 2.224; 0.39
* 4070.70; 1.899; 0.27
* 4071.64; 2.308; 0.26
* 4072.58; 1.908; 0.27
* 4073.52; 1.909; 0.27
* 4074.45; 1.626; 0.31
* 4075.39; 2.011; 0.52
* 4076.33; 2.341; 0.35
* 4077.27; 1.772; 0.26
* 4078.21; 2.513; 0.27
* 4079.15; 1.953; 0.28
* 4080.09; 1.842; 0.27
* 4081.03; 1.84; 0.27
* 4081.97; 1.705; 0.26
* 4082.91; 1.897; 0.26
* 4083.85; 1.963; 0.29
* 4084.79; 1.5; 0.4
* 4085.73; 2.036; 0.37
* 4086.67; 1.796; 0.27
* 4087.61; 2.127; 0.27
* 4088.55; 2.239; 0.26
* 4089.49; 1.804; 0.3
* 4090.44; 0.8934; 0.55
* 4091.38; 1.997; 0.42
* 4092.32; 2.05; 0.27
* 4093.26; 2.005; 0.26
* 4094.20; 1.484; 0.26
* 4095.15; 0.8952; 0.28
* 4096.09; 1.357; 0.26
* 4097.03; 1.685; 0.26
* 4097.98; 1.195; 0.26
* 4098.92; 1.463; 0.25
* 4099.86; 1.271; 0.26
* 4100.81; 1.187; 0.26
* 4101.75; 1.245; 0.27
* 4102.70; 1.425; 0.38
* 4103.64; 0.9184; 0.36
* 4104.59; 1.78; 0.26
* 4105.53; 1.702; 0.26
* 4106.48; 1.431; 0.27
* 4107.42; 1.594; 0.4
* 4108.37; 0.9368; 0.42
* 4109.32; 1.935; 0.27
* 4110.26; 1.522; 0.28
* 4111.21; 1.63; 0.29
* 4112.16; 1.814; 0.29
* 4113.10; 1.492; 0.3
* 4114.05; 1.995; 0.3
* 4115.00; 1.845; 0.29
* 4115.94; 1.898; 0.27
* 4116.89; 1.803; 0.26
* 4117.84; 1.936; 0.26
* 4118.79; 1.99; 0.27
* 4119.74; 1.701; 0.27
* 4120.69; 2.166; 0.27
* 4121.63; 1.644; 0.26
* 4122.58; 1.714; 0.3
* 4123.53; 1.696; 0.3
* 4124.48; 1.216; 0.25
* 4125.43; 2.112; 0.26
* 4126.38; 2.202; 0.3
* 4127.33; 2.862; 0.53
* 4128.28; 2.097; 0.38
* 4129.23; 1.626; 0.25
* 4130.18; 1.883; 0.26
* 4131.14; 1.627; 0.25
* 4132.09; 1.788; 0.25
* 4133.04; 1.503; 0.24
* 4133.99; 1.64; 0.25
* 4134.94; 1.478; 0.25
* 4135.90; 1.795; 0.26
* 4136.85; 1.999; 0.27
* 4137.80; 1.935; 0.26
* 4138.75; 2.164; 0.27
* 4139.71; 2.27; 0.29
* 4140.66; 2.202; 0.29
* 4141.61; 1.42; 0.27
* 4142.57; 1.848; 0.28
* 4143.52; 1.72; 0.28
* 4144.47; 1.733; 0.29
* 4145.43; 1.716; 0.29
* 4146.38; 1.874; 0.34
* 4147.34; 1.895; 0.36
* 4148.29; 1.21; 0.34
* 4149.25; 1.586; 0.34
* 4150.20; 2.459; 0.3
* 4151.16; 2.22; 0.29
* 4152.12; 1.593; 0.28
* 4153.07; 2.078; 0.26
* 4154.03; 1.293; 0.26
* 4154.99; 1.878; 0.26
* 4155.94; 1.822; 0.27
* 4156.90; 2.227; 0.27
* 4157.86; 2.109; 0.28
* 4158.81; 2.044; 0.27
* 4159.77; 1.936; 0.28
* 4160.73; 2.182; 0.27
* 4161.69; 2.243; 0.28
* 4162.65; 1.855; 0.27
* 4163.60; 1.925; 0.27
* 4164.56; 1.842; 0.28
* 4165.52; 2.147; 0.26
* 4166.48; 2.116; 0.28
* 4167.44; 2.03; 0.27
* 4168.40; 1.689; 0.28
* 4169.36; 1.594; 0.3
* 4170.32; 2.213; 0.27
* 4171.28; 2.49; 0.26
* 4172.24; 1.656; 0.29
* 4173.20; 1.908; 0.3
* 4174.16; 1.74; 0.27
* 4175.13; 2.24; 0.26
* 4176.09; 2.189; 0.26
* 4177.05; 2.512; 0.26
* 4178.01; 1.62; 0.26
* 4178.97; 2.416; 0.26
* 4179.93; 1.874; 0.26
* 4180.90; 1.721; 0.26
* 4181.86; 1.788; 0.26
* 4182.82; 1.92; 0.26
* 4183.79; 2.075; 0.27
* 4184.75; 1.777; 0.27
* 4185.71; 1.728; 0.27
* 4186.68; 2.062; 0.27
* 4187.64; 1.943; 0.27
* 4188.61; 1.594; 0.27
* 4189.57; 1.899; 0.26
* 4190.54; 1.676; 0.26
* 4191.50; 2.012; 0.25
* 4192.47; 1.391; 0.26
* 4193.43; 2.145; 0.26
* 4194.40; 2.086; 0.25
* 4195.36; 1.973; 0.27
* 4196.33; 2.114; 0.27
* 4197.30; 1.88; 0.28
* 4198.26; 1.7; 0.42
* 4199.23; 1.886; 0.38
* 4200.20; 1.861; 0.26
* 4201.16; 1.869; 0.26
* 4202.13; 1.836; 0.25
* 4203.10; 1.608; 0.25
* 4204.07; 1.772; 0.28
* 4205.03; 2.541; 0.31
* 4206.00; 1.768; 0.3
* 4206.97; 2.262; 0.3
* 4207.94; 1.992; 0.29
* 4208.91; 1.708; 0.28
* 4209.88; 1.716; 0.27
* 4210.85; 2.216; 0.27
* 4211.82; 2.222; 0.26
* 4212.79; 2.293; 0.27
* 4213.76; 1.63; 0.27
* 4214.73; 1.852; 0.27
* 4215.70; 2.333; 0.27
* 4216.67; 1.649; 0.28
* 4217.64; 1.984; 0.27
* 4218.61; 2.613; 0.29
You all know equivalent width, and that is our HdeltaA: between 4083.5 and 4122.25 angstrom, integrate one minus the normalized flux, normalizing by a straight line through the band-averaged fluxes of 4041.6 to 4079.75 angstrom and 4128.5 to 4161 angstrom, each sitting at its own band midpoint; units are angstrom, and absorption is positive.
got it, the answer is 5.93 angstrom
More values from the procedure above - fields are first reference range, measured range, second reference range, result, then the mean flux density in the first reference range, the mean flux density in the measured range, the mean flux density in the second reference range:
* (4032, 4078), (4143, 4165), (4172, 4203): 0.68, 2.08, 1.89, 1.91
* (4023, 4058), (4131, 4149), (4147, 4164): 1.55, 2.12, 1.78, 1.92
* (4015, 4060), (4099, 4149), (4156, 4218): 7.04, 2.1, 1.73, 1.96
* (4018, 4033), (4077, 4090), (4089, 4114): -2.46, 2.02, 1.93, 1.5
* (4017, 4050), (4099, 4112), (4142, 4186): 3.70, 2.11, 1.44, 1.93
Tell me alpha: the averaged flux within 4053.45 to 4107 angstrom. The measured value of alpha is 1.8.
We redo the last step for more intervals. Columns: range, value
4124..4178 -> 1.92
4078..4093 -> 1.88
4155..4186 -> 1.99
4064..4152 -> 1.78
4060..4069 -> 1.89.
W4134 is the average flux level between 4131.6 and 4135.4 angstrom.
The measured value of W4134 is 1.61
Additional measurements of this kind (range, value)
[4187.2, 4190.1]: 1.8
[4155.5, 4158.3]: 2.05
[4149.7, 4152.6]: 2.09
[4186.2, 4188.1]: 2.01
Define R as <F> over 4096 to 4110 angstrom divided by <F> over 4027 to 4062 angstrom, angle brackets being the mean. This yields 0.7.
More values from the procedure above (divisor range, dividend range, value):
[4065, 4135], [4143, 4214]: 1.10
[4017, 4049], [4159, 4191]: 0.93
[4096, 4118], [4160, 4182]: 1.30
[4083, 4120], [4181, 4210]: 1.16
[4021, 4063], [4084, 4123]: 0.77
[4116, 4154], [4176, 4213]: 1.05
